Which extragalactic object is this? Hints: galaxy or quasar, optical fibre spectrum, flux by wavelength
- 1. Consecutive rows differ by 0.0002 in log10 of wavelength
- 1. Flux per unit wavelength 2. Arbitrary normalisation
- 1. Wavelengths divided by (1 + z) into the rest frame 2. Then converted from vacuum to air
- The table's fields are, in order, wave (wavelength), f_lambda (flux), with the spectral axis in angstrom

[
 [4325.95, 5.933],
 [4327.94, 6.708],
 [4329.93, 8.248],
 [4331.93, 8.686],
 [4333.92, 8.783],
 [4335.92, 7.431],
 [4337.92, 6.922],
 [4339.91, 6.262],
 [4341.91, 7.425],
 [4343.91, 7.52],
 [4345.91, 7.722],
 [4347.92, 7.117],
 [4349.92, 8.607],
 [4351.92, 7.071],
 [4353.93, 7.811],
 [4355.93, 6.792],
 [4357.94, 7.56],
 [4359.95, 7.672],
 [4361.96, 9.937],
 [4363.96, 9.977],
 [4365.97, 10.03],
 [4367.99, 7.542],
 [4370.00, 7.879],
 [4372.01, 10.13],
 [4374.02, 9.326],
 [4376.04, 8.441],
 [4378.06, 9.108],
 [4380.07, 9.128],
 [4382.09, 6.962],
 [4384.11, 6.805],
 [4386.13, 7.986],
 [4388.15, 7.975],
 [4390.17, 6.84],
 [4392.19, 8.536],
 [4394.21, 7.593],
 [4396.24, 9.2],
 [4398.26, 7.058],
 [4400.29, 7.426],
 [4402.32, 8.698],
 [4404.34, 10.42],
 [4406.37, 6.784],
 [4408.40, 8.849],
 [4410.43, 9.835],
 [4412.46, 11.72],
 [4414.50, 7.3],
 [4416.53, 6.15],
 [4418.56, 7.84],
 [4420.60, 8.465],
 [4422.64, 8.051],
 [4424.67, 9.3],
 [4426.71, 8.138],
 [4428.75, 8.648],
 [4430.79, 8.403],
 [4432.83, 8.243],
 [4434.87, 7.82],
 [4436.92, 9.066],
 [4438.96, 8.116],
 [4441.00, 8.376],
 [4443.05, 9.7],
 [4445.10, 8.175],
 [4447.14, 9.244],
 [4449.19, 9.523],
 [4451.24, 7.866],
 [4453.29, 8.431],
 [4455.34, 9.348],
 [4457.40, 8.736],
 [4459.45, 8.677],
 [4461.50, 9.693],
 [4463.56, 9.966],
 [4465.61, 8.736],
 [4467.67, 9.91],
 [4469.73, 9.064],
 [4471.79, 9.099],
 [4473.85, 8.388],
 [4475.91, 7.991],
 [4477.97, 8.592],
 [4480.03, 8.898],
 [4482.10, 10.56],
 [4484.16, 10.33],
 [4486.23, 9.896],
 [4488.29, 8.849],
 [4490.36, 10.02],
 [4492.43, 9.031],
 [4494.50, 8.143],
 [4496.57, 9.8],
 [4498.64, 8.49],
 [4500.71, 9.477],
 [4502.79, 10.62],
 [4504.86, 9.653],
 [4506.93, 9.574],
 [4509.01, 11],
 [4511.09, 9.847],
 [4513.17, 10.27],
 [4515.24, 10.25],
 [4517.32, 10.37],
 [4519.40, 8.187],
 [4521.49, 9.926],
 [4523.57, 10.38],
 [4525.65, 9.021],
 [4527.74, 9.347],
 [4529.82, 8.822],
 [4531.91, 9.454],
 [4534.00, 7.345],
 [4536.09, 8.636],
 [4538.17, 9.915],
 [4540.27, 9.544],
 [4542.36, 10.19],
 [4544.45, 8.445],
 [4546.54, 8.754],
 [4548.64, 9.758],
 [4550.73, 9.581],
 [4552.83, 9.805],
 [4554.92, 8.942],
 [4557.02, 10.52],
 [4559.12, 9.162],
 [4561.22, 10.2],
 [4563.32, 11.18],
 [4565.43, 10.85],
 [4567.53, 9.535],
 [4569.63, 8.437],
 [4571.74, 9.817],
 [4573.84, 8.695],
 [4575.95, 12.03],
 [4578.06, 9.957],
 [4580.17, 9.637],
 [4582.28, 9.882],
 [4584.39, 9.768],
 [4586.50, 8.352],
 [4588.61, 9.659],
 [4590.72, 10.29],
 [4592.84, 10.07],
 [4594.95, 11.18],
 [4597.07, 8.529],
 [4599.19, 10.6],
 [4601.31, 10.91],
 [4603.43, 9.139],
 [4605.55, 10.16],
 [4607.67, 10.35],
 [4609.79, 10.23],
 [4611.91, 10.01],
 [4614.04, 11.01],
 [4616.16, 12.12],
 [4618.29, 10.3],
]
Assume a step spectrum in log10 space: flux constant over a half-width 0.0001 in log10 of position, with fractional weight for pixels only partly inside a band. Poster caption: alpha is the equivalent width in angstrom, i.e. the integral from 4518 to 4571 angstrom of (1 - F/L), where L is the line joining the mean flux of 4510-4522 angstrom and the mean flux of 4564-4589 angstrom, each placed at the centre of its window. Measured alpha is 1.8 angstrom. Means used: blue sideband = 9.8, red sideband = 9.74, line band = 9.45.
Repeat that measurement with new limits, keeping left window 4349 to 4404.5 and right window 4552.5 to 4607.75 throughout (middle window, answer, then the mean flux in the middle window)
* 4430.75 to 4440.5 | 0.5 angstrom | 8.33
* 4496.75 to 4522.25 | -1.3 angstrom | 9.8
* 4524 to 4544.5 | 0.9 angstrom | 9.14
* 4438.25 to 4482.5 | 0.0 angstrom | 8.94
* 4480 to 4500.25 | -0.5 angstrom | 9.43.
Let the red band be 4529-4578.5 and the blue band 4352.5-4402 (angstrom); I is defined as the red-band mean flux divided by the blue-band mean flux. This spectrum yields 1.2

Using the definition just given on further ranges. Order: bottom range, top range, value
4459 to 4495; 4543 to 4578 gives 1.05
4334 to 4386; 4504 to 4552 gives 1.18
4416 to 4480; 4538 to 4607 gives 1.13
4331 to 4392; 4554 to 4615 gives 1.24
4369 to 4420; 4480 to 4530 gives 1.16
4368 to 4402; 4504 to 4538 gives 1.17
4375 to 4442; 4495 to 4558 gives 1.15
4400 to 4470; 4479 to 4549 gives 1.09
